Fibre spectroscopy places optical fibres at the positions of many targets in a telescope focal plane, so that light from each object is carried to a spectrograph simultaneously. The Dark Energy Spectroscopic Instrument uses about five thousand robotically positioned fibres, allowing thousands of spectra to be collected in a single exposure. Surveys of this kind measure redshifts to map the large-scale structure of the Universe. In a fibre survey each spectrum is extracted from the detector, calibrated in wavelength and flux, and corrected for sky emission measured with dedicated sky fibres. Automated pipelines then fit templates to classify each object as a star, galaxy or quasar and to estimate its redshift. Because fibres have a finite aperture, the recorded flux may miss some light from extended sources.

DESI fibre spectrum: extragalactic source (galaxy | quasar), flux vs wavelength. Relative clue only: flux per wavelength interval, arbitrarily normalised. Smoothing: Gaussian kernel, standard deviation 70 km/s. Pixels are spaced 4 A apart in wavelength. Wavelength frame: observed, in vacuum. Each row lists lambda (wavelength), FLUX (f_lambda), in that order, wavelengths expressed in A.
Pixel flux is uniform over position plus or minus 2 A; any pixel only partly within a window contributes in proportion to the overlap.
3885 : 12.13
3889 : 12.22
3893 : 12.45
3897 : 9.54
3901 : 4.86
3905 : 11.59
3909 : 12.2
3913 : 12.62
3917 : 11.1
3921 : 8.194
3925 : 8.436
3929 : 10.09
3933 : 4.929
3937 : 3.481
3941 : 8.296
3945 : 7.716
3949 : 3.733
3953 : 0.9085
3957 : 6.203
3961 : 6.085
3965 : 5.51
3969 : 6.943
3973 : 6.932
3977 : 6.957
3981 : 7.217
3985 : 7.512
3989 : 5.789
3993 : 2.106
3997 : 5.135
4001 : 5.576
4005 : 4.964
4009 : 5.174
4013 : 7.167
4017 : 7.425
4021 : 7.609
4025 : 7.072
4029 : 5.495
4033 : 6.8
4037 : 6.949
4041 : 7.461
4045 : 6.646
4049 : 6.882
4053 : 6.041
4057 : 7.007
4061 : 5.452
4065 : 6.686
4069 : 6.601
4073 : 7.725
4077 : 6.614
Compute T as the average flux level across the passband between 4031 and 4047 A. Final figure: 6.96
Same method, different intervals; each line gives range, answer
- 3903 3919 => 11.9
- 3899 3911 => 9.55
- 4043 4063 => 6.41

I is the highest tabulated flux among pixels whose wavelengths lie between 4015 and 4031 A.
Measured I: 7.609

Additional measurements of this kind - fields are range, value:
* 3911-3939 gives 12.62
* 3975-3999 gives 7.512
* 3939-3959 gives 8.296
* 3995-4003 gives 5.576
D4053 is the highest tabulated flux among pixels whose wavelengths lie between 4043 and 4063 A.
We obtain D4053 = 7.007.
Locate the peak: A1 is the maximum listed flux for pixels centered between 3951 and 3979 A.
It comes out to 6.957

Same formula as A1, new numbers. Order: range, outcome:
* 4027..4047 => 7.461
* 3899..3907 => 11.59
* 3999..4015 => 7.167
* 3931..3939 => 4.929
